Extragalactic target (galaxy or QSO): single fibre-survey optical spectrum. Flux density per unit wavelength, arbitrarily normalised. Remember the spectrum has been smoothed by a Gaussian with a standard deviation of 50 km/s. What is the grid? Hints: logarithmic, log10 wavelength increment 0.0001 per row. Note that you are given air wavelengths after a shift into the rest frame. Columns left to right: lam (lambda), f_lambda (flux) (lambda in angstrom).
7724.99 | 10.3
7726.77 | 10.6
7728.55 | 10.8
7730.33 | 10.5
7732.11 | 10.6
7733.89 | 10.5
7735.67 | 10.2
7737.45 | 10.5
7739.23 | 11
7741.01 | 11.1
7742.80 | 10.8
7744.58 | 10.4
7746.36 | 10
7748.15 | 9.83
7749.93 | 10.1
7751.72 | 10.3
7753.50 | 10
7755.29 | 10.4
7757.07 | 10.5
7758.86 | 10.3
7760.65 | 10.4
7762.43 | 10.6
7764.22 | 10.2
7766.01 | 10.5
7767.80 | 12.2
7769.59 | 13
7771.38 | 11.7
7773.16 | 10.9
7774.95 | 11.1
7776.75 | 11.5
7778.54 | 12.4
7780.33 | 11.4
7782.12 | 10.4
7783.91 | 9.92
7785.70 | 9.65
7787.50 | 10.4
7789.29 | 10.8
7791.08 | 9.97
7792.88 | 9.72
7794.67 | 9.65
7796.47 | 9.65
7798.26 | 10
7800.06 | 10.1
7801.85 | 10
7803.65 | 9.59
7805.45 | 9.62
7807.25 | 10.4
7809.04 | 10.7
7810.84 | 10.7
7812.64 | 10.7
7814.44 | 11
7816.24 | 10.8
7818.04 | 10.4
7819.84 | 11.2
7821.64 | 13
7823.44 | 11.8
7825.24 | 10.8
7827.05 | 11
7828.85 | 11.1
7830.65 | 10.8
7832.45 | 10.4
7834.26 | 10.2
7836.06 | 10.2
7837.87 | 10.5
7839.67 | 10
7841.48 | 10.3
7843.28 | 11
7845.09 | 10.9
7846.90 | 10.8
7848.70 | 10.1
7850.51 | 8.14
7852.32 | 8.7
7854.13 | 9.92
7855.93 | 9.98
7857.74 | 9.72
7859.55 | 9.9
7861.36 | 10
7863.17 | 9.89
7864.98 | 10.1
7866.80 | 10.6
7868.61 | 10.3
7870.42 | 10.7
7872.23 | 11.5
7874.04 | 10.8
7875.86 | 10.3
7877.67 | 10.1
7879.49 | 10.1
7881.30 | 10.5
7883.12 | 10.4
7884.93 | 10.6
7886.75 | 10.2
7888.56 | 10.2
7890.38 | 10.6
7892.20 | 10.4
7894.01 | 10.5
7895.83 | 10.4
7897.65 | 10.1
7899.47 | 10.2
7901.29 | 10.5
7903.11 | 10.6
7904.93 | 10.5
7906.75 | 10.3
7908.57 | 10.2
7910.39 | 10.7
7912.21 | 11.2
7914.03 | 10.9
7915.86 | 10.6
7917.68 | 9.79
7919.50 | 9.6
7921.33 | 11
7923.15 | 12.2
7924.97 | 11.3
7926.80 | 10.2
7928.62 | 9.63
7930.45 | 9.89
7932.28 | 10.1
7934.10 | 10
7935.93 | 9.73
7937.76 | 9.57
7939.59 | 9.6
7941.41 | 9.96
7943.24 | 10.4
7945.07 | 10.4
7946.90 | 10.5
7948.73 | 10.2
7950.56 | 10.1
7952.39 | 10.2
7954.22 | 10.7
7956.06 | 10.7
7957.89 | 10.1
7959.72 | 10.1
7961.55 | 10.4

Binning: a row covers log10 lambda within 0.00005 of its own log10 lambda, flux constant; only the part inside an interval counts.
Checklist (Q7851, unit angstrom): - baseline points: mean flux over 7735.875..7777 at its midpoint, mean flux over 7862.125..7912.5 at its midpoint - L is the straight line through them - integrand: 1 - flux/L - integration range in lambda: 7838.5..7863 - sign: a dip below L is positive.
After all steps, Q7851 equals 1.3 angstrom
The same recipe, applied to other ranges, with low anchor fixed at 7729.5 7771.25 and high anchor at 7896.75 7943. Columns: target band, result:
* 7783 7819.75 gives 1.1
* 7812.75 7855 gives -0.3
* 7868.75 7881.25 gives -0.2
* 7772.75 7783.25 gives -0.7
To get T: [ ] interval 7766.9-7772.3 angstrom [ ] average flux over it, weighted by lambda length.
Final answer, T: 12.3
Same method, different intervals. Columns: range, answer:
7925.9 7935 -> 9.97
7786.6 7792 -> 10.4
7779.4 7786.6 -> 10.4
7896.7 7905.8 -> 10.4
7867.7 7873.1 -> 10.8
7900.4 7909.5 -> 10.4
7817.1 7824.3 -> 11.6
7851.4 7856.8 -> 9.54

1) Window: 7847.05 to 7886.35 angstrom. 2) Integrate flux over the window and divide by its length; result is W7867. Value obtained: 10.1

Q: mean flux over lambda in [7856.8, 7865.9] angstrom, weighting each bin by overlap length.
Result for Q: 9.91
